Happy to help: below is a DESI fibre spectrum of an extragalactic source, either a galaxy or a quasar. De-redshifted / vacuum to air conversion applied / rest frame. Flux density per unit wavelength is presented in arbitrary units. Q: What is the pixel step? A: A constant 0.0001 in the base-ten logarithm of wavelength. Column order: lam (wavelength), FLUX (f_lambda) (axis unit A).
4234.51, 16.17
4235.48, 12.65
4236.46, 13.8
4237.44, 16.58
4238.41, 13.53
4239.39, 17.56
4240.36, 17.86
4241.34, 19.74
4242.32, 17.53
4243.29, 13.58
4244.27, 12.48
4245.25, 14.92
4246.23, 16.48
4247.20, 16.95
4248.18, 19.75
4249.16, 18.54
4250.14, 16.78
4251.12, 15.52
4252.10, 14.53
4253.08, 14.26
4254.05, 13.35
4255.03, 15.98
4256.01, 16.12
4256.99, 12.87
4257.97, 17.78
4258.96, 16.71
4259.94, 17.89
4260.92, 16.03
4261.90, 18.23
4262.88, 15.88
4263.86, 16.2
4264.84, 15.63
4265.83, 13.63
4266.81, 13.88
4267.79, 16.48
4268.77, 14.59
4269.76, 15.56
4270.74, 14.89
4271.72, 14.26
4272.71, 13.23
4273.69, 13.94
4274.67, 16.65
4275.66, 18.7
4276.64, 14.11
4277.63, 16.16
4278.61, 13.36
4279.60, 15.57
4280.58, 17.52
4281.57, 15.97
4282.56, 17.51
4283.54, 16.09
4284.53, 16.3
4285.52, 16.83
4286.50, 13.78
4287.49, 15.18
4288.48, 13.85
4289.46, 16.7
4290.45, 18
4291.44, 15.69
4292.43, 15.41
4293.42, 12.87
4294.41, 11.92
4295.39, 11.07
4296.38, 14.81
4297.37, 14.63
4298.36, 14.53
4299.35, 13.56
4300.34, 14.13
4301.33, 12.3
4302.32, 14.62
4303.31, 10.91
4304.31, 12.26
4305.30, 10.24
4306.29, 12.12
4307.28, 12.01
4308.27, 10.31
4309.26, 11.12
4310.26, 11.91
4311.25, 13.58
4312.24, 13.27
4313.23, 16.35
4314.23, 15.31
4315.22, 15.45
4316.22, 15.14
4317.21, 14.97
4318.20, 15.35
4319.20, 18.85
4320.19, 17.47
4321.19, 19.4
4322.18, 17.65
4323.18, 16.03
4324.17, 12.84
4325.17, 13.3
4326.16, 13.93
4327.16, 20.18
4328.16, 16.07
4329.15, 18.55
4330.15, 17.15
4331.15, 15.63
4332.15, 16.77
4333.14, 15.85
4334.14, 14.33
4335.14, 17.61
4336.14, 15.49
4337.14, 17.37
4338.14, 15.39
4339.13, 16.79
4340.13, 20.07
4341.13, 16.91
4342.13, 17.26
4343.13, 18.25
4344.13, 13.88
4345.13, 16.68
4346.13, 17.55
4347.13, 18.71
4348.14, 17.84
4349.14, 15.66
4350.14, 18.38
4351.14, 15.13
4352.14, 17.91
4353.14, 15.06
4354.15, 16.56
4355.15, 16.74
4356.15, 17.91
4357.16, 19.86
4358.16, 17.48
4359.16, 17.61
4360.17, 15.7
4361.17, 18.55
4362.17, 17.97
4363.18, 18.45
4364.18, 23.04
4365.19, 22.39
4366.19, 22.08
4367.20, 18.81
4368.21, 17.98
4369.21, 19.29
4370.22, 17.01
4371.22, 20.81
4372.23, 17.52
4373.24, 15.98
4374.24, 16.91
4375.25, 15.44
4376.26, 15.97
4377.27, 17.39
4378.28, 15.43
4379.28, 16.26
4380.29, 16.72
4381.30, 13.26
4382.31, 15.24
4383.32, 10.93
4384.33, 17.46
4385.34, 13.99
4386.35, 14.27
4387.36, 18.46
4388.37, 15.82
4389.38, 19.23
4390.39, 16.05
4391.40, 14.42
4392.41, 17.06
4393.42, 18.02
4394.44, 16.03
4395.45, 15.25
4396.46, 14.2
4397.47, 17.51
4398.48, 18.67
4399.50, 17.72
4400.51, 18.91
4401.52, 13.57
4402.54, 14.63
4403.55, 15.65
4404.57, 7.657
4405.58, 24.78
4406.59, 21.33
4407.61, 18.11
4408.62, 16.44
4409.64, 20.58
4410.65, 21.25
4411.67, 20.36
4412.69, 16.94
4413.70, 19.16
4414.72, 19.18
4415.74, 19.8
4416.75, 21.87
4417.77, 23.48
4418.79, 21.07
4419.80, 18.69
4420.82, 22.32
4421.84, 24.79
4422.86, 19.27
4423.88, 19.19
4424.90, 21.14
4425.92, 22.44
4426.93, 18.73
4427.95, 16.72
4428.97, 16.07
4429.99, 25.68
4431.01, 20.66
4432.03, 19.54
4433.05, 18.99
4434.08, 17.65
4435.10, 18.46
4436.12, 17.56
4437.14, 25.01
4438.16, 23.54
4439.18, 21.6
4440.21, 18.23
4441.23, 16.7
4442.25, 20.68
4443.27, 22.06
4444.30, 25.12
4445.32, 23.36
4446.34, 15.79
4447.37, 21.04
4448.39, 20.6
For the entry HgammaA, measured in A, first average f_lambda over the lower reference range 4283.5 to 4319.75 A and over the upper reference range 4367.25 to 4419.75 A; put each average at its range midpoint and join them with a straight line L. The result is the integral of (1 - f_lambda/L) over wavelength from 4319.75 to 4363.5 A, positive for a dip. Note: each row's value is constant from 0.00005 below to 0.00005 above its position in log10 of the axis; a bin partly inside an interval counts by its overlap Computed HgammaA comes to -4.0 A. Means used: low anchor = 14.1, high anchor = 17.3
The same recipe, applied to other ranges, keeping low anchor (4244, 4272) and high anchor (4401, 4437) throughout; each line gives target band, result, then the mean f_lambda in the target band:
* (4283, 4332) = 6.3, 14.7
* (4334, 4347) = 0.5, 16.9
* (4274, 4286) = 0.0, 16.2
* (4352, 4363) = 0.3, 17.4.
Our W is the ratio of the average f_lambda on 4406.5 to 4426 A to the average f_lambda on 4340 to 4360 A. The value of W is 1.18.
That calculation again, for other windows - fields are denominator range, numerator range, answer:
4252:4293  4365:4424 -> 1.14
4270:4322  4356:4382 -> 1.22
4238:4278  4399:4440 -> 1.23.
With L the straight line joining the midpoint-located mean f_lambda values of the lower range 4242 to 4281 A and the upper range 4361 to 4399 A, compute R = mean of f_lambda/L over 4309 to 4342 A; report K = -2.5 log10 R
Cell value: 0.03 mag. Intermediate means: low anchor 15.7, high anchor 17.1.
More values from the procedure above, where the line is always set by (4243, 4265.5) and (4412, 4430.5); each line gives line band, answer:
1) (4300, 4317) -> 0.31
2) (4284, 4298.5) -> 0.15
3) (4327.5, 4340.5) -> 0.08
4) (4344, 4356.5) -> 0.10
